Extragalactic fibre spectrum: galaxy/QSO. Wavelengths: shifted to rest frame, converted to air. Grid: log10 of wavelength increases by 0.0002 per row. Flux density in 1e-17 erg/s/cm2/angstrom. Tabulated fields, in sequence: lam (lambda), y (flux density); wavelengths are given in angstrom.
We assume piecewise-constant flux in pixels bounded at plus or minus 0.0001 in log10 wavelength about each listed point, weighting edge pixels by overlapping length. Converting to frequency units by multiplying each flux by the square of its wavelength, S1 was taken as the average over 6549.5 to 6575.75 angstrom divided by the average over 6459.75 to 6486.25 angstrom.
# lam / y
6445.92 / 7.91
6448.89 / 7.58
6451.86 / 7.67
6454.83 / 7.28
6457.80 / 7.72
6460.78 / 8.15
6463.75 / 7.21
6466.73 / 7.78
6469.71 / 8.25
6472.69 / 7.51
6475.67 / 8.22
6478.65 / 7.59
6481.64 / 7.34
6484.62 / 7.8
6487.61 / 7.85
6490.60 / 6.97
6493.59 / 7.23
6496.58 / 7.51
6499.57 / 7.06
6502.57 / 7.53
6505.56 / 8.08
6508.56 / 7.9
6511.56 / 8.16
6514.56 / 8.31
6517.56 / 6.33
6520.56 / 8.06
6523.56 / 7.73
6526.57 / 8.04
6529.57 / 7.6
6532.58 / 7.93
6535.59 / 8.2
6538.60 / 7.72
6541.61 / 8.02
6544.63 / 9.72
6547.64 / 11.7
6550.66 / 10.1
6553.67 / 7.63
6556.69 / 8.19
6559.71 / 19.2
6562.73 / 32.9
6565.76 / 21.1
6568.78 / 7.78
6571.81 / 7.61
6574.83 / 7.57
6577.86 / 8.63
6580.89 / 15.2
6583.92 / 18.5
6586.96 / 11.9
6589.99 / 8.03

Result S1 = 1.82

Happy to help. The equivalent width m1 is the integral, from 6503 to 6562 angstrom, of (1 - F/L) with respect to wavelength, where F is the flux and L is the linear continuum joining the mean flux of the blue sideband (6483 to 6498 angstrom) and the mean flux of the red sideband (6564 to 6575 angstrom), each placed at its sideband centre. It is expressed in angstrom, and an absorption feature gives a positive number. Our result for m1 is 4.5 angstrom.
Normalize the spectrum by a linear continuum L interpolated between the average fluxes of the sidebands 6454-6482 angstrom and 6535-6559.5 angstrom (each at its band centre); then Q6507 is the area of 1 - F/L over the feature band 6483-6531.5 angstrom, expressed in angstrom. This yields 5.4 angstrom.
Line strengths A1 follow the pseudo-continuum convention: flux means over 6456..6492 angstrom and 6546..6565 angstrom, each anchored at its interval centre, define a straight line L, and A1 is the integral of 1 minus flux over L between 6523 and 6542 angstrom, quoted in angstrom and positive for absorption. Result 7.5 angstrom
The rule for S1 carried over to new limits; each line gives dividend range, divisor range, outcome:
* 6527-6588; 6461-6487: 1.57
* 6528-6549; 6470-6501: 1.17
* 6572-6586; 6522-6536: 1.55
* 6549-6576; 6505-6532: 1.77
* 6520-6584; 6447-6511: 1.50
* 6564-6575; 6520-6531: 1.54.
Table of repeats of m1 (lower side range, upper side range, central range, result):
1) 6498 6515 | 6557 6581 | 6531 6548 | 4.1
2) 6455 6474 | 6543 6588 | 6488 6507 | 4.2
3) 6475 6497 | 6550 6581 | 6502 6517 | 2.1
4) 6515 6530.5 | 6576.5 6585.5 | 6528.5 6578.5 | -1.0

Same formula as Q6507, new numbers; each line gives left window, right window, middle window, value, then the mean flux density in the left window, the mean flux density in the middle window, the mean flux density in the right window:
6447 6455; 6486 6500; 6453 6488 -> -1.20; 7.57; 7.72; 7.35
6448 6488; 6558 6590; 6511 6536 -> 7.82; 7.71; 7.79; 14.7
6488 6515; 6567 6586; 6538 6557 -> 1.18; 7.62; 9.13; 11.1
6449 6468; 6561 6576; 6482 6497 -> 3.66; 7.63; 7.46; 15.6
